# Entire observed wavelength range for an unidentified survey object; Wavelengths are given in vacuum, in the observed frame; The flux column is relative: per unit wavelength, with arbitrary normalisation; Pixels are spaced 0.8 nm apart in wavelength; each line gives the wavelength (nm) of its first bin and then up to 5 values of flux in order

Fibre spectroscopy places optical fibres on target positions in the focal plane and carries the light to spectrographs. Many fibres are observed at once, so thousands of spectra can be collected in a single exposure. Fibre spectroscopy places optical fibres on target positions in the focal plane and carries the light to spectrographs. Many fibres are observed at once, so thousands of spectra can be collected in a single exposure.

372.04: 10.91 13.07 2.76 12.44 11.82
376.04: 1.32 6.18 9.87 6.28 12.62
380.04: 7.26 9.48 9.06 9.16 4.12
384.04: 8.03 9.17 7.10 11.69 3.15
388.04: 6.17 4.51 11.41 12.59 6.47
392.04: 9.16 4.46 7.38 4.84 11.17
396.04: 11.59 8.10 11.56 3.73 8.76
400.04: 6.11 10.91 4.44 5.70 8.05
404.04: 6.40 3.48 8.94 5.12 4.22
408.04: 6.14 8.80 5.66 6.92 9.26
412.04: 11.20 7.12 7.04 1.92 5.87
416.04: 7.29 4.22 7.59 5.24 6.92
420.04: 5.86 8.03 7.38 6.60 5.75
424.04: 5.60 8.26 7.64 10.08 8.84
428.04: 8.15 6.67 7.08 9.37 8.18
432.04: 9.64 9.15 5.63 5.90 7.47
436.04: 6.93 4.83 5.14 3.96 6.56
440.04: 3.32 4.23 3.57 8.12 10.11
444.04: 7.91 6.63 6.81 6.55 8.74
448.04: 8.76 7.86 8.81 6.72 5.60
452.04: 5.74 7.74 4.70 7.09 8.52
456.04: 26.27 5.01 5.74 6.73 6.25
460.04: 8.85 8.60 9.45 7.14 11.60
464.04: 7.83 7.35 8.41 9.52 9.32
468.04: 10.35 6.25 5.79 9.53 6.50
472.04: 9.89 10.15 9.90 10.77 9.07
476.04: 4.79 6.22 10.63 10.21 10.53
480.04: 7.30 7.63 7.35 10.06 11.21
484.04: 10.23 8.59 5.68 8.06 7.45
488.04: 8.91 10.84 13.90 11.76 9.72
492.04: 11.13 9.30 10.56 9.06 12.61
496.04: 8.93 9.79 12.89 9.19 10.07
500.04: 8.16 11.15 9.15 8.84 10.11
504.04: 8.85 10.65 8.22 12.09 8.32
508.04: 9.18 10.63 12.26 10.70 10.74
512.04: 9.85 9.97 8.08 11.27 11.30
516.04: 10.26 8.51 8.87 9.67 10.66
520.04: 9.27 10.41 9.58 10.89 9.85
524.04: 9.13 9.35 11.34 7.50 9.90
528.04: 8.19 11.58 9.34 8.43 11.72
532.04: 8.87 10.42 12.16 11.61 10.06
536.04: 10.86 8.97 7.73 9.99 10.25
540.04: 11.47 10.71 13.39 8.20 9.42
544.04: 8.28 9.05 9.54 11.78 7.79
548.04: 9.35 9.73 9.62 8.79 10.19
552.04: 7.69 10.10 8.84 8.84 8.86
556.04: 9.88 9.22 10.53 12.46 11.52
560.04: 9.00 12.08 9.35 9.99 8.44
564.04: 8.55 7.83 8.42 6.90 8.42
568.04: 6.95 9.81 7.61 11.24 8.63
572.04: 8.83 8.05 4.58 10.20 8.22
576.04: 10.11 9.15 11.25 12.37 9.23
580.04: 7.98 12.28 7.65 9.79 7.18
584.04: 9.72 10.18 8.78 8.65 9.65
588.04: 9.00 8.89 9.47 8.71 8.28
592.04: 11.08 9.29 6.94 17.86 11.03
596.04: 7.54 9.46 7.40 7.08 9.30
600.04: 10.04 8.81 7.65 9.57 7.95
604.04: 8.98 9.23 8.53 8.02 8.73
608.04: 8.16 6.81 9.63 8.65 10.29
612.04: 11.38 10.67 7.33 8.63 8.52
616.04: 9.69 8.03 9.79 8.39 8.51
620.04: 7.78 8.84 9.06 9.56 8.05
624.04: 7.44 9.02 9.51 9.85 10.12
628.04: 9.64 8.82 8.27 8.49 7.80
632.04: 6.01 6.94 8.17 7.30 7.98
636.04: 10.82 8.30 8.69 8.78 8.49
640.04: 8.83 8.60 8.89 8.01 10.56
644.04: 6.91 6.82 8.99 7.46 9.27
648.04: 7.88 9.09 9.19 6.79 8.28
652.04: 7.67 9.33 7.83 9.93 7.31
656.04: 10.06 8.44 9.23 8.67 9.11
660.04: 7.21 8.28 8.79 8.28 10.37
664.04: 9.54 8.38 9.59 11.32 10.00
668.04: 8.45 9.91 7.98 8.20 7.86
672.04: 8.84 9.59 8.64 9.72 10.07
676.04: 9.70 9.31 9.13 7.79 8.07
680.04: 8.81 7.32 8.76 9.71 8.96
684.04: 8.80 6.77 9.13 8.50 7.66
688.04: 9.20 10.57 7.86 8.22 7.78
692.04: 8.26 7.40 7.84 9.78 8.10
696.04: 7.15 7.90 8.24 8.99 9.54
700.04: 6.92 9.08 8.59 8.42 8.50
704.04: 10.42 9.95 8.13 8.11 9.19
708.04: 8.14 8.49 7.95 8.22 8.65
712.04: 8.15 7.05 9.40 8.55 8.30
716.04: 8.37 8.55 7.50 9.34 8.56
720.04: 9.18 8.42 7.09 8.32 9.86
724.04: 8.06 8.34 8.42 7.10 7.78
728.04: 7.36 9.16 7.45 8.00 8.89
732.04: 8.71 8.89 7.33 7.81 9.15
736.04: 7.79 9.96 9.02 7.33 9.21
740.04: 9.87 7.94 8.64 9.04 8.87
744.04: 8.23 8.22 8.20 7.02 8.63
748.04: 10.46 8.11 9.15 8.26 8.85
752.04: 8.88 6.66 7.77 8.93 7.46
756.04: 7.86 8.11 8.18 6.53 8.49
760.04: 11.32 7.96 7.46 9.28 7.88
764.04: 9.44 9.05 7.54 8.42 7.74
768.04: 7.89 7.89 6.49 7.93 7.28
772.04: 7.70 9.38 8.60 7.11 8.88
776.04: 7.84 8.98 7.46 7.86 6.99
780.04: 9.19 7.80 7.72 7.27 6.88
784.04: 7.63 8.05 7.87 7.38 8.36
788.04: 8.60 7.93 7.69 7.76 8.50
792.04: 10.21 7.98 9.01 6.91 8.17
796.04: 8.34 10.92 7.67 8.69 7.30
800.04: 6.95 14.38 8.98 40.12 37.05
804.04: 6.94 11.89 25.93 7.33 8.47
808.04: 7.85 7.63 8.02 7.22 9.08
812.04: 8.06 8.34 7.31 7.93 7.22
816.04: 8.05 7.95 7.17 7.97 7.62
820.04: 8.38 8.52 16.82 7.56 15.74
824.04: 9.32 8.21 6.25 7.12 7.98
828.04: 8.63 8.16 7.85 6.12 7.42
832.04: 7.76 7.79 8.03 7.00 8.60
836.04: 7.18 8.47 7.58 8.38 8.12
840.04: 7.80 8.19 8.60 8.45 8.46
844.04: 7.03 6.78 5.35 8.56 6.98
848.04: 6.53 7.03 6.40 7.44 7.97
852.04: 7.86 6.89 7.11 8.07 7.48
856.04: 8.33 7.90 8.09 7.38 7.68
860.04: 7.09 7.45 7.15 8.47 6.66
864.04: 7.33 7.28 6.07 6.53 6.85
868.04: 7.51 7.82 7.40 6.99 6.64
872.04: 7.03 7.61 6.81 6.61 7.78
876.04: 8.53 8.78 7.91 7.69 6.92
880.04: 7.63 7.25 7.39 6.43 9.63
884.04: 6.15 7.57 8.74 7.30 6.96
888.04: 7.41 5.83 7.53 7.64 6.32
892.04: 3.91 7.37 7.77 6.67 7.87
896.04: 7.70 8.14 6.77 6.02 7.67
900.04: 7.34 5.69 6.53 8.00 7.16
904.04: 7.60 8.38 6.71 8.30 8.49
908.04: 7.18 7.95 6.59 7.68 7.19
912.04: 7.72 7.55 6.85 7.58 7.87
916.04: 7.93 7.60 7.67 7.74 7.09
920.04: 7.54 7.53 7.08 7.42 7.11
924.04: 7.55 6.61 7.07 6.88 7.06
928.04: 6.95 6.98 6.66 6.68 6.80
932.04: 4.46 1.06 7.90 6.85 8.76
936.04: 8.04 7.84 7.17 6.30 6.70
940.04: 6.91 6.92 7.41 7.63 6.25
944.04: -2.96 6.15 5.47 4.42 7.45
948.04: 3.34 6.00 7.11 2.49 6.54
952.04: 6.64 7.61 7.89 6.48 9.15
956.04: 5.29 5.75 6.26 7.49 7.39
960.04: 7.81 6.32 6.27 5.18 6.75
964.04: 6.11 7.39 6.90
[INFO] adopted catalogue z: 0.22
